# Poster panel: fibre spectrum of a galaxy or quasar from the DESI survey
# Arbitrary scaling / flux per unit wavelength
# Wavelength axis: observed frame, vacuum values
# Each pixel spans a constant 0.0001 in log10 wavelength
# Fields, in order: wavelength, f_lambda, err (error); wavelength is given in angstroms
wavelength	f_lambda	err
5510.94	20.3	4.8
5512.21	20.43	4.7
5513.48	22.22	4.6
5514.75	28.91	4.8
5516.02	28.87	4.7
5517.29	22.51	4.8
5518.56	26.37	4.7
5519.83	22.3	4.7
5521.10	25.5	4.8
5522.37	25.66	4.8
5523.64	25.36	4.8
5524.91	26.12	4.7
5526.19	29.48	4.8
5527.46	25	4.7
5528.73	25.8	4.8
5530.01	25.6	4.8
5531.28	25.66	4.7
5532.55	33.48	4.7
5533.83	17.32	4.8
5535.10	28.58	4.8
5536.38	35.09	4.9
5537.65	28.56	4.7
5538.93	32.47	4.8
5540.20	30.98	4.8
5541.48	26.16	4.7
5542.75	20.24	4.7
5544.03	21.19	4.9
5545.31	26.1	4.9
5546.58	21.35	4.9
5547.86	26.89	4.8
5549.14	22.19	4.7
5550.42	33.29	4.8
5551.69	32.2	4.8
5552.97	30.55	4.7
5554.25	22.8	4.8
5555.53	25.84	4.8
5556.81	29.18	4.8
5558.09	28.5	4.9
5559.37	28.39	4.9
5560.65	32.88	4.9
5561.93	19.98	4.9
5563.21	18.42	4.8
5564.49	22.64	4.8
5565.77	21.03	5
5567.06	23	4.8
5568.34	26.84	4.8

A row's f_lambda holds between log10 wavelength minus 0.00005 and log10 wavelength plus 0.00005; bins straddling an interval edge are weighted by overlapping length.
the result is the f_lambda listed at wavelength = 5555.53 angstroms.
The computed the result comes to 25.84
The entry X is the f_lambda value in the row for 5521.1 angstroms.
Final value 25.5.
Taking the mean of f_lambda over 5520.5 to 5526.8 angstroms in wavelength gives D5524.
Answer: 26.4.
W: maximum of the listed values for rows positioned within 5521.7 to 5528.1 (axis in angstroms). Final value 29.48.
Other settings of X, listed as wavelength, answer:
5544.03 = 21.19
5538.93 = 32.47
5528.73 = 25.8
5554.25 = 22.8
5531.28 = 25.66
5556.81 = 29.18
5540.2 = 30.98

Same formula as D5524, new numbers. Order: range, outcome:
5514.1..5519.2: 26.7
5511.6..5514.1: 21.3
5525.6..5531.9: 26.3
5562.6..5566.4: 20.7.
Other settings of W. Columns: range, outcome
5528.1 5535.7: 33.48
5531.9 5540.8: 35.09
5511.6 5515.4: 28.91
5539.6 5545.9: 30.98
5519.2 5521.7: 25.5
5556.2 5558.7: 29.18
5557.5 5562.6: 32.88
